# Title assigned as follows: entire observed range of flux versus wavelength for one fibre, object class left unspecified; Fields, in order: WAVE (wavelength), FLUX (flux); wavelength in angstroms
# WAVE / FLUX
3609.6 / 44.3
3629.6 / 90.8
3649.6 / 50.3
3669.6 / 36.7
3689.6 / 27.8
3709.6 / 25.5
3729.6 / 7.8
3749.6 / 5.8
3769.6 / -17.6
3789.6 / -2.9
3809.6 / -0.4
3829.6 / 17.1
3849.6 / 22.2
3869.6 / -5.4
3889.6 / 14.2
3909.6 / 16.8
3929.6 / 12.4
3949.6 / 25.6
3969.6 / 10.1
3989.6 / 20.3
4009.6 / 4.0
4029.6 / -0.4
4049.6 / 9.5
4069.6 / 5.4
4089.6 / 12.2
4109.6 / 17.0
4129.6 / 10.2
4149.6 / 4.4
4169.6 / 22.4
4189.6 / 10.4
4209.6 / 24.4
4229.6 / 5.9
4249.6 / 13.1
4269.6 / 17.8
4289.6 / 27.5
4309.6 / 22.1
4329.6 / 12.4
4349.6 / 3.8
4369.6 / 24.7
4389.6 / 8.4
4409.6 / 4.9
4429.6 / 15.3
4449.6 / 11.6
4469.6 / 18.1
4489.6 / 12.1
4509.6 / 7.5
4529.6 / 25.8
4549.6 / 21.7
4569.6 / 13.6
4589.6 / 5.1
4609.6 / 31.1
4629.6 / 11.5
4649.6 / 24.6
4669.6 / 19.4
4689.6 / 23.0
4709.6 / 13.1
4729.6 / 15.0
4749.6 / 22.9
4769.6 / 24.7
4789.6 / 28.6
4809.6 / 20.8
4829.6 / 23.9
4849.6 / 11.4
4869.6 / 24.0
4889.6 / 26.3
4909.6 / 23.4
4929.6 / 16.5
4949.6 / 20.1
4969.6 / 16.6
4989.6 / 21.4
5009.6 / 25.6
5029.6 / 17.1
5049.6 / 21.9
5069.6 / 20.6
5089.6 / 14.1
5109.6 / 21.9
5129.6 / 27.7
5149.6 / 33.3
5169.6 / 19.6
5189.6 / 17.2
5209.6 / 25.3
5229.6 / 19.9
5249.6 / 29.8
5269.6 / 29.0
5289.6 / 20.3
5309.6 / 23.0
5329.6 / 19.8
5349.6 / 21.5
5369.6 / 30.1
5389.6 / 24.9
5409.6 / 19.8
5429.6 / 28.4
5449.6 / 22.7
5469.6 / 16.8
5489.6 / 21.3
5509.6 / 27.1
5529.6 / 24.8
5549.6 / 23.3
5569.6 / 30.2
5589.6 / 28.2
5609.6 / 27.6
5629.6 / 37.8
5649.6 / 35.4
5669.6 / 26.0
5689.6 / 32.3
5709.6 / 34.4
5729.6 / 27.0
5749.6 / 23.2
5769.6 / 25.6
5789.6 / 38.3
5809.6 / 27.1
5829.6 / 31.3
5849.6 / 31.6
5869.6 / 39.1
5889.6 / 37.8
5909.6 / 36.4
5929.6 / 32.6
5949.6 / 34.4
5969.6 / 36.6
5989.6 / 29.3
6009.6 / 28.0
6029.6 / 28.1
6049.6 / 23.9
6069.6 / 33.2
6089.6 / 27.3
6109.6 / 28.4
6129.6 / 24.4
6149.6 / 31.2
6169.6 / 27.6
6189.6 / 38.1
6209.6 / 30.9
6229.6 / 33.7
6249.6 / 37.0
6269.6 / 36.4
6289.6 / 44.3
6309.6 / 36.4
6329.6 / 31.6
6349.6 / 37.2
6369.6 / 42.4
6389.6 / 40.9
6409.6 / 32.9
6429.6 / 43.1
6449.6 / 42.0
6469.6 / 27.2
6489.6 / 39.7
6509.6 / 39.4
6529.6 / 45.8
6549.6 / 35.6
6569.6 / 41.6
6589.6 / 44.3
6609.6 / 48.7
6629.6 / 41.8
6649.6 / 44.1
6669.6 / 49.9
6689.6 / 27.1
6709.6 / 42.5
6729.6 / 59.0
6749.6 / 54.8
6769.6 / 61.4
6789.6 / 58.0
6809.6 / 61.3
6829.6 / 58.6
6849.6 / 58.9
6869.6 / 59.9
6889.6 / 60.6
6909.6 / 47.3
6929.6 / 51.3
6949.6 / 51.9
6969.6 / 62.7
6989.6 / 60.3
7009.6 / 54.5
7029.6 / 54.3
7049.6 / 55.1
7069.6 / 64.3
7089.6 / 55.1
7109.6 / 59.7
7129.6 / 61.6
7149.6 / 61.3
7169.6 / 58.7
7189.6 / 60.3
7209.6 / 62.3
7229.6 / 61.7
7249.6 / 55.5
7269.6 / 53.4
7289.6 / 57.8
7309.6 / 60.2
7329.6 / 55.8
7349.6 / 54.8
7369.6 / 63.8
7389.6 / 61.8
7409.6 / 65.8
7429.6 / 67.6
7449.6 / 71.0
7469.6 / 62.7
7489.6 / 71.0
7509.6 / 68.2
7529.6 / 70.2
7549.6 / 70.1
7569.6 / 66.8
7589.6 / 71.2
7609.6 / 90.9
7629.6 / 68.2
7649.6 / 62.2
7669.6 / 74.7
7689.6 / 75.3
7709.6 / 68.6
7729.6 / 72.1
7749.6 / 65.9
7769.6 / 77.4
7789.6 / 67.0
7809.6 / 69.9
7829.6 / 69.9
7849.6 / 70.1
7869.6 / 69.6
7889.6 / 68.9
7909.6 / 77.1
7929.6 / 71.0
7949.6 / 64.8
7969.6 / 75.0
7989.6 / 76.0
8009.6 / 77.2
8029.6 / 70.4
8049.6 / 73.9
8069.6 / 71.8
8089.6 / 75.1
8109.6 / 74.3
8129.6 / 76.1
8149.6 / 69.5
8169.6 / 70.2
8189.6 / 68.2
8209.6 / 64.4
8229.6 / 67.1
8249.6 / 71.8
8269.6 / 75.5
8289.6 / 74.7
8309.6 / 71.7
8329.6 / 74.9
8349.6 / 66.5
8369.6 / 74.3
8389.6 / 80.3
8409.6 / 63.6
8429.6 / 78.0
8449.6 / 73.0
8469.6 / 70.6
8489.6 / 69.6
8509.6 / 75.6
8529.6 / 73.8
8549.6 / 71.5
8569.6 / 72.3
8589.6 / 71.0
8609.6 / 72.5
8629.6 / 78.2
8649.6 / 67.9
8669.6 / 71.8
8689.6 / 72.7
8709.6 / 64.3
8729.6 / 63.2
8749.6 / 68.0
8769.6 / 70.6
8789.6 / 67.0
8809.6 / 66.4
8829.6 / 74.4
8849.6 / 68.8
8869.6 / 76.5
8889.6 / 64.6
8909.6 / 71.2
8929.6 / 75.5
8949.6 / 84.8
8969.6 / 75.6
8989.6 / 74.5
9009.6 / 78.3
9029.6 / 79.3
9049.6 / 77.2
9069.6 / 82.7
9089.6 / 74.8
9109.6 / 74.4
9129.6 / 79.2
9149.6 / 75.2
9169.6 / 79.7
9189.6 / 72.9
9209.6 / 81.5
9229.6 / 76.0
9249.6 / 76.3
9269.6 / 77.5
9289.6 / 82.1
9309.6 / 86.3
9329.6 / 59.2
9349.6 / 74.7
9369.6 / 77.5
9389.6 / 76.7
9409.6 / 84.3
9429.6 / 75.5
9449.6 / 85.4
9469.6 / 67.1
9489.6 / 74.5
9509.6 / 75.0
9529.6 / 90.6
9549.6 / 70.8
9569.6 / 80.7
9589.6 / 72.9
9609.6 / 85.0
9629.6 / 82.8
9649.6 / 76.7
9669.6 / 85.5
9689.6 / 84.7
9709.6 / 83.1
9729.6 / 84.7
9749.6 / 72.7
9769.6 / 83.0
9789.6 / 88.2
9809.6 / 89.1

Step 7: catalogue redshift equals 0.69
